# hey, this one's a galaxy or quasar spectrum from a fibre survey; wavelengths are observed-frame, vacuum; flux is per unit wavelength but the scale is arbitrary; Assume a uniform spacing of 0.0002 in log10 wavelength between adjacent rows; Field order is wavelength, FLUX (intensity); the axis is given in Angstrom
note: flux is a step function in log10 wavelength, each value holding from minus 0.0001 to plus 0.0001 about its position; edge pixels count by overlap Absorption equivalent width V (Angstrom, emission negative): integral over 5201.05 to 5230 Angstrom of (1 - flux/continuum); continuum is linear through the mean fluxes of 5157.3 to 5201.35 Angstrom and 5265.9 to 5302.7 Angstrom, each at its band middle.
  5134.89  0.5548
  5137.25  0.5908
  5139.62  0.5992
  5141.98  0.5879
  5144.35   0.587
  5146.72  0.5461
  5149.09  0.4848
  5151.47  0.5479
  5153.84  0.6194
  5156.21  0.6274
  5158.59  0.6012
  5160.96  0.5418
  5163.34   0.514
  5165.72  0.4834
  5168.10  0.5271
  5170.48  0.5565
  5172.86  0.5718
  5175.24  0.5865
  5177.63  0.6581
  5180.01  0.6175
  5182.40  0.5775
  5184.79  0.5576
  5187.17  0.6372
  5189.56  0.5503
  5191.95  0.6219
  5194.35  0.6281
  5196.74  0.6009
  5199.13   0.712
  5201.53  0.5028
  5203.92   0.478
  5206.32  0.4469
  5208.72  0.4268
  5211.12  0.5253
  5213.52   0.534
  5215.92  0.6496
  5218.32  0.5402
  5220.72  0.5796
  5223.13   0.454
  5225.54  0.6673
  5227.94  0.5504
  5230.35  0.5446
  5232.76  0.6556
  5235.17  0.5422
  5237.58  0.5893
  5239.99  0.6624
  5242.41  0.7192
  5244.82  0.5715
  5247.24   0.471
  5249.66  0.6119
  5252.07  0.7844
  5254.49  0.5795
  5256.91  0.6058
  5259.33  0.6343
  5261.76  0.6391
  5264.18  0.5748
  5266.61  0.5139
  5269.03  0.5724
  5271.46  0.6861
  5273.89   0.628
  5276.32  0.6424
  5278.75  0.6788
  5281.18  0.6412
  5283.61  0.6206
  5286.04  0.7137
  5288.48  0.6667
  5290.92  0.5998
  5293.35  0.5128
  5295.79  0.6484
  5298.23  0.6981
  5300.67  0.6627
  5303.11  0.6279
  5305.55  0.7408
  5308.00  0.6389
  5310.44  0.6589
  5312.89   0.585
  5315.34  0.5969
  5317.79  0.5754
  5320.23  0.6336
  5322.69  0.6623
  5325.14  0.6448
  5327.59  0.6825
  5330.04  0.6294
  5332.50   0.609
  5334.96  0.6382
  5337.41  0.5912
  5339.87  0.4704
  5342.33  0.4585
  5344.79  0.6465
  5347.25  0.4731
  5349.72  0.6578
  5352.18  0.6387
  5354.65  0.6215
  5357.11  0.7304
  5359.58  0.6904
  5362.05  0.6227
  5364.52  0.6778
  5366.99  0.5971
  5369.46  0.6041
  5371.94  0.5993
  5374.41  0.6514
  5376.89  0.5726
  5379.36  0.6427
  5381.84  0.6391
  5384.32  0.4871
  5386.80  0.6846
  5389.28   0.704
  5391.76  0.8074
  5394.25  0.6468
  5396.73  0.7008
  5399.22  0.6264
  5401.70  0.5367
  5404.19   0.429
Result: 3.4 Angstrom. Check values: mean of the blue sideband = 0.584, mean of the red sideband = 0.634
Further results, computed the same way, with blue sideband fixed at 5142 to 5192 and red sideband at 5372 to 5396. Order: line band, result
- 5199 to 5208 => 1.2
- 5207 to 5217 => 1.0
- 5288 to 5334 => -1.0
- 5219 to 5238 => 0.7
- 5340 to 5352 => 1.4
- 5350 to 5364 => -0.5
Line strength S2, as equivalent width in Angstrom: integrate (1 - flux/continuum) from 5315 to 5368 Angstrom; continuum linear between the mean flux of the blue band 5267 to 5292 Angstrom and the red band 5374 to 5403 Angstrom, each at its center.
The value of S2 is 2.04 Angstrom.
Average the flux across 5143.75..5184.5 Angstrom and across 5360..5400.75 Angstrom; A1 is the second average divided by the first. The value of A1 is 1.1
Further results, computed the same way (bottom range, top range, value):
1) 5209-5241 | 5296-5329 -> 1.13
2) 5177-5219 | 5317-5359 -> 1.07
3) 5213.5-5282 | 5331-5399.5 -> 1.03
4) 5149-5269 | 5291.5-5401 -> 1.09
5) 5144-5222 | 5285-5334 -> 1.13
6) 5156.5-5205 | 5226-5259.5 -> 1.06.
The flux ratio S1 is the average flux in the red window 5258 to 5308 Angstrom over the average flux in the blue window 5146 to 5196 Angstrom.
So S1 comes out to 1.11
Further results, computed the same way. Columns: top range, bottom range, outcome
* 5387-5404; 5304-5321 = 1.04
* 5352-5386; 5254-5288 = 1.00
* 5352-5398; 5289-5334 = 1.02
